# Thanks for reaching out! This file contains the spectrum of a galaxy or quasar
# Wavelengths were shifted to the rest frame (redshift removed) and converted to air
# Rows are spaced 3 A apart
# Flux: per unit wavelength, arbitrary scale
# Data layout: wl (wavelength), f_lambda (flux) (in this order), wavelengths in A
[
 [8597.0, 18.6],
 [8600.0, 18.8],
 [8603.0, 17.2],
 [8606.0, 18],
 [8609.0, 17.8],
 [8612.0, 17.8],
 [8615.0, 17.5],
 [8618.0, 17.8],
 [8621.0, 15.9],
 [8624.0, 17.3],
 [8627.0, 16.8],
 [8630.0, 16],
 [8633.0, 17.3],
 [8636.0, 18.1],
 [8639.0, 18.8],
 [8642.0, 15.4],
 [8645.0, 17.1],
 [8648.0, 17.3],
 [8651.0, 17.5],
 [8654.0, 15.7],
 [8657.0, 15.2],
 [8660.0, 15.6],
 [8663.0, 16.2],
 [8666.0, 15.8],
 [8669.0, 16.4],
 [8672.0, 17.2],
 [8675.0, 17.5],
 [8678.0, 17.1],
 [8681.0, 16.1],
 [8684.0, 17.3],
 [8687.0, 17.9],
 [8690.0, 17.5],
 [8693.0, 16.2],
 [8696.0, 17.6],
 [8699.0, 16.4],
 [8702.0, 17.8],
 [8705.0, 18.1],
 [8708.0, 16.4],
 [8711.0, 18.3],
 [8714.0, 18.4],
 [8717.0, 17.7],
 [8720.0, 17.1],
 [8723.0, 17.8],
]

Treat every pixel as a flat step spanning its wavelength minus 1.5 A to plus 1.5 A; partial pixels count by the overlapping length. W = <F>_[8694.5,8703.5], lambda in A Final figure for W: 17.3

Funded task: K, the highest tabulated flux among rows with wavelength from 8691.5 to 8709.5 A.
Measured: 18.1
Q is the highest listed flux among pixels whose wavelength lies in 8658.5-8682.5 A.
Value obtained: 17.5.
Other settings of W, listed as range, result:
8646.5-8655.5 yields 16.8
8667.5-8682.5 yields 16.9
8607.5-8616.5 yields 17.7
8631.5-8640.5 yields 18.1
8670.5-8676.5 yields 17.3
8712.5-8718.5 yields 18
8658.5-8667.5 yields 15.9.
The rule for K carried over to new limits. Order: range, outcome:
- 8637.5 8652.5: 18.8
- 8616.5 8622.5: 17.8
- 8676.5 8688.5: 17.9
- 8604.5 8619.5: 18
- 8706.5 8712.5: 18.3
